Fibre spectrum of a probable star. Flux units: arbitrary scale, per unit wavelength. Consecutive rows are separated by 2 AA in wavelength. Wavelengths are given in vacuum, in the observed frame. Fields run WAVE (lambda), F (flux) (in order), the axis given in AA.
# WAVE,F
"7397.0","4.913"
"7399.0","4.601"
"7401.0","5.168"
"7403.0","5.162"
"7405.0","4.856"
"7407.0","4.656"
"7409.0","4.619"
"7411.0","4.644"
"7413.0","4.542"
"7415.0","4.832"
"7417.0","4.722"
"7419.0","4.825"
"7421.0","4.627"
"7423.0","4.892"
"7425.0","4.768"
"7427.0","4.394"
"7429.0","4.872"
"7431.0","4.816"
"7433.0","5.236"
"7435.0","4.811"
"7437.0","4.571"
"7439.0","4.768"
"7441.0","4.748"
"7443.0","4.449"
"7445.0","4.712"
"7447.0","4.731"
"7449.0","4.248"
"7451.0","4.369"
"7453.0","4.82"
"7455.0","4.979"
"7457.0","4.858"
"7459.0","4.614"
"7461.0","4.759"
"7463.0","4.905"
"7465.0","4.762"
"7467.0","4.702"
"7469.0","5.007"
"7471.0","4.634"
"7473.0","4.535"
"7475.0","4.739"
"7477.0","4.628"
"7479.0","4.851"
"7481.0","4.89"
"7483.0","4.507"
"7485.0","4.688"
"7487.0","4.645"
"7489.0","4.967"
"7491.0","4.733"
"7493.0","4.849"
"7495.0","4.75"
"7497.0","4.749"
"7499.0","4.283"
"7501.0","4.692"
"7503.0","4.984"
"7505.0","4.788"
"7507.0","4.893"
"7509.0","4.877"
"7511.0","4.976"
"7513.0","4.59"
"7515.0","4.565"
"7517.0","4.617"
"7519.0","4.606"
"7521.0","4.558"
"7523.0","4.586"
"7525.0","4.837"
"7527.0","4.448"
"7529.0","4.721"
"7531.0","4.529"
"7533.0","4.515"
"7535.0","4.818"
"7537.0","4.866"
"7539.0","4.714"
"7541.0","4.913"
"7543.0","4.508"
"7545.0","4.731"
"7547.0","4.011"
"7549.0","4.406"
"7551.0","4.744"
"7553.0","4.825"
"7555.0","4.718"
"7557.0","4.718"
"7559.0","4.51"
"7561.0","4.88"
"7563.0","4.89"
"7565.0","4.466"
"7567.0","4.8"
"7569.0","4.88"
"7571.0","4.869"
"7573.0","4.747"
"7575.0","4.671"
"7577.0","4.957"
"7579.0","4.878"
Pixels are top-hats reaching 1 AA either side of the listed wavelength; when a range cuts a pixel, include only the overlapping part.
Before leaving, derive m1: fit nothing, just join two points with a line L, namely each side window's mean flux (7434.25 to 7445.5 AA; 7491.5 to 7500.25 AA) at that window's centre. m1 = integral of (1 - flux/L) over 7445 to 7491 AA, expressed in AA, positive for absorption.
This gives -0.52 AA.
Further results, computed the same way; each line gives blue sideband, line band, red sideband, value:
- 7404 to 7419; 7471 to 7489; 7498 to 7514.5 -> 0.2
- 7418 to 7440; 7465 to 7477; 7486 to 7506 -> 0.1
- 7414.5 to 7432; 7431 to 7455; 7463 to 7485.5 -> 0.2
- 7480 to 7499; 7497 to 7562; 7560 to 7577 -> 1.2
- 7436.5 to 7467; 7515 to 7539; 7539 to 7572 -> 0.2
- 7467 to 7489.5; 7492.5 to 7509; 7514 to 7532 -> -0.3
